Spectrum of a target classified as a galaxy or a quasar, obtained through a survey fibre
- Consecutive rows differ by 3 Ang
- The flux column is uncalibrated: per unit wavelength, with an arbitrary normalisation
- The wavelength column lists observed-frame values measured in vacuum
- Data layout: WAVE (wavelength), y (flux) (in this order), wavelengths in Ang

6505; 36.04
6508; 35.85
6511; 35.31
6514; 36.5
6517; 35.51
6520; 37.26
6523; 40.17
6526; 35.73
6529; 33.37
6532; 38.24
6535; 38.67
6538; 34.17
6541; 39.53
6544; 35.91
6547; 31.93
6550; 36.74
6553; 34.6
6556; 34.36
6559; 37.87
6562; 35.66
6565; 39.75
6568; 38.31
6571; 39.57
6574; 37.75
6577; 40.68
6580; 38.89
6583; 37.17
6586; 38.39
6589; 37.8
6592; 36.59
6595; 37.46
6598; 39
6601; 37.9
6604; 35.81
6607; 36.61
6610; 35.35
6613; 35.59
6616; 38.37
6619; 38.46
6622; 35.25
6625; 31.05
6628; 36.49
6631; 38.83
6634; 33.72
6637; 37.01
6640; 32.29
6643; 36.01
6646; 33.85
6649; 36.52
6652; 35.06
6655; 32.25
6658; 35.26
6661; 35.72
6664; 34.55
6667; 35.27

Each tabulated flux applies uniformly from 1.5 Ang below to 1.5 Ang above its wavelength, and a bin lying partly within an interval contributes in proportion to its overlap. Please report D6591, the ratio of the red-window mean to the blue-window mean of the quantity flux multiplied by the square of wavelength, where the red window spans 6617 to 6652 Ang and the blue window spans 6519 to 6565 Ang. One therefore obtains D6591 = 1.00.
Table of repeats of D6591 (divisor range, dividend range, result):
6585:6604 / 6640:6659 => 0.93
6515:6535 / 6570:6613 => 1.04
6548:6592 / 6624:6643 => 0.95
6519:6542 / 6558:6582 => 1.05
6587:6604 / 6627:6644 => 0.96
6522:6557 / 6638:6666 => 0.99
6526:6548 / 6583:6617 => 1.05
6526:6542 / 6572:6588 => 1.07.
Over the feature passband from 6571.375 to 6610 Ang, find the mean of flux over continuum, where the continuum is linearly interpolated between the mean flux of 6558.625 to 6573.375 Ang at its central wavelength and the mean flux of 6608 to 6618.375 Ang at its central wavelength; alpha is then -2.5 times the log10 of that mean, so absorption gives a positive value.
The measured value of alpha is -0.01 mag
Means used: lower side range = 38.2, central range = 37.8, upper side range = 36.6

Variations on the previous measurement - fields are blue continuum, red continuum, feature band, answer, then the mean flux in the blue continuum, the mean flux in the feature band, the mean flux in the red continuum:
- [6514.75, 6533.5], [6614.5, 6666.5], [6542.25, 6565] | 0.02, 36.7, 35.6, 35.3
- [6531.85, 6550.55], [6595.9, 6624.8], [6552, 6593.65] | -0.04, 36.3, 37.7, 36.7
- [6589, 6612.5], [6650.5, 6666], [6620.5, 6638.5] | 0.01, 37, 35.4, 34.6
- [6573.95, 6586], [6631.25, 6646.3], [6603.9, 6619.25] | 0.00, 38.7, 36.6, 35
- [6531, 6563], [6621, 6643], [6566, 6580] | -0.10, 36.1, 39.1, 35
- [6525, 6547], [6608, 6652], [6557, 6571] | -0.06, 36.2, 38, 35.6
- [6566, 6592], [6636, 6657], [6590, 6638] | 0.00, 38.5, 36.5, 34.7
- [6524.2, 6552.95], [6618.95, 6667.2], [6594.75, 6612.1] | -0.05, 36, 36.9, 35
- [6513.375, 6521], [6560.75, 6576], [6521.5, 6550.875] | 0.02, 36.4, 36.4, 38.3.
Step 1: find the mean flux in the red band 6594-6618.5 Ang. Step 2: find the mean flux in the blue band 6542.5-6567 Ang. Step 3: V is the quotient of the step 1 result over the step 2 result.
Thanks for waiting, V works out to 1.03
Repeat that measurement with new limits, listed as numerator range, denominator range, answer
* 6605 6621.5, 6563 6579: 0.94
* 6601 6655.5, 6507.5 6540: 0.98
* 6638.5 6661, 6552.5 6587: 0.91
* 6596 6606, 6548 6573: 1.01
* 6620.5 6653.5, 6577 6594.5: 0.92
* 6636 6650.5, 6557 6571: 0.92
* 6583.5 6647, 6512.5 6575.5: 0.99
